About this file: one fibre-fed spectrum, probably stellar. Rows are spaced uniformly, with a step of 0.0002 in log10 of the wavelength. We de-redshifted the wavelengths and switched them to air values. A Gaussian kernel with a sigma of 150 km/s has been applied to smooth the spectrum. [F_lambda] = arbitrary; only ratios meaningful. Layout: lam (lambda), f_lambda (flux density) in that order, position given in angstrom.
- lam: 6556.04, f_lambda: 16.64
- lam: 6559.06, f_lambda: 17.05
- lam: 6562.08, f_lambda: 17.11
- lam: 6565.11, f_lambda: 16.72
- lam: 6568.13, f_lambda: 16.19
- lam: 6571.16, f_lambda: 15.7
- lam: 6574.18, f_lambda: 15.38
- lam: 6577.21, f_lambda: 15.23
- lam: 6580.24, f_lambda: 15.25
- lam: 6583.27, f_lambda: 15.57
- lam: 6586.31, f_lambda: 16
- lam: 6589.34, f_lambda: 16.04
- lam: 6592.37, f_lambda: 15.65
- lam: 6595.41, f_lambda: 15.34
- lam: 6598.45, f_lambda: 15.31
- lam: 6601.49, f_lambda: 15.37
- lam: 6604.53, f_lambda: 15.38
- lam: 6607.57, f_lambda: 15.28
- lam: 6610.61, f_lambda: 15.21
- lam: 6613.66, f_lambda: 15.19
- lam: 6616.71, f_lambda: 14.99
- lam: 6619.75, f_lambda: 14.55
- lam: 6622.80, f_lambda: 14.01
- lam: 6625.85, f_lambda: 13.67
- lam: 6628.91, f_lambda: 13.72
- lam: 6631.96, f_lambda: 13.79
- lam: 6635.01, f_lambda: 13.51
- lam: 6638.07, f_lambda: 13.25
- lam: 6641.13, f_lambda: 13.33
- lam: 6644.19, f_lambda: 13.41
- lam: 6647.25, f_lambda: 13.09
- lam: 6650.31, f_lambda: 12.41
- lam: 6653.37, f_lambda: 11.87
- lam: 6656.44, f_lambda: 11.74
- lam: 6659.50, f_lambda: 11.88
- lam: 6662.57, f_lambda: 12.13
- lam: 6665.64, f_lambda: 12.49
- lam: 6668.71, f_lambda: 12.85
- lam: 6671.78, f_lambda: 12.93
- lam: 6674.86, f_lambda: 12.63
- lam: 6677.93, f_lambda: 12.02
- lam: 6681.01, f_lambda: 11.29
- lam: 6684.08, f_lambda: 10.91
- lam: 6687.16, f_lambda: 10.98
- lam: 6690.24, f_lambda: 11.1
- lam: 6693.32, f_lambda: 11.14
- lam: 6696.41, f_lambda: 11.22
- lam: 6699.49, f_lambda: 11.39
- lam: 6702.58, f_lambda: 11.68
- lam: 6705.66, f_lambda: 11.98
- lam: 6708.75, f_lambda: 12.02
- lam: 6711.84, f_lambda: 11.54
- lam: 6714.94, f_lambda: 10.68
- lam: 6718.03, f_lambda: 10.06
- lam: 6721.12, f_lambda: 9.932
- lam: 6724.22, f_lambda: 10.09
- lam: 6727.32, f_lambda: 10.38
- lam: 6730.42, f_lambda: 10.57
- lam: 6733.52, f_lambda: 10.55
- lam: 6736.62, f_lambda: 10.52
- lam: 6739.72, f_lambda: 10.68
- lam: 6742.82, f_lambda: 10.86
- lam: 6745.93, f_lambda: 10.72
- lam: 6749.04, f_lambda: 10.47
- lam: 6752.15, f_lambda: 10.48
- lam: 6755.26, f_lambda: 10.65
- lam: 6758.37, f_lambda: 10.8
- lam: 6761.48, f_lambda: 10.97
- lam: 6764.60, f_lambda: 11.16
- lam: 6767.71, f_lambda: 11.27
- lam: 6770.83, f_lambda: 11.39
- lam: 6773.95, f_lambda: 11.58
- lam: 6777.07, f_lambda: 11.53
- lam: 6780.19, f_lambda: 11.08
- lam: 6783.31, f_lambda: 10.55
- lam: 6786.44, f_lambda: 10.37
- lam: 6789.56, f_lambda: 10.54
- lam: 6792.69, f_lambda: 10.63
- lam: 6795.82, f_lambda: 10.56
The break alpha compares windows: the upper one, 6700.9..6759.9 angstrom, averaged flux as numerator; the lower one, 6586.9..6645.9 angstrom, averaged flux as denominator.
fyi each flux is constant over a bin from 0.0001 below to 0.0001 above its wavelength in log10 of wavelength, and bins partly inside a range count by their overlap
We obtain 0.74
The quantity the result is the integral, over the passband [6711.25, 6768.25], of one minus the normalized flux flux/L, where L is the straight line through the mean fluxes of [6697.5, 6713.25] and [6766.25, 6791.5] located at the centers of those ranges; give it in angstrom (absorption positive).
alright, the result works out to 3.8 angstrom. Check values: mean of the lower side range 11.7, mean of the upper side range 11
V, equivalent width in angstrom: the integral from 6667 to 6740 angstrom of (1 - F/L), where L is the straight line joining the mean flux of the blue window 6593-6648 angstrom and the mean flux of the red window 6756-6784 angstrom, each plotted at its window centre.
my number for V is 8.0 angstrom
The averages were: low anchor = 14.4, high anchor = 11.2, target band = 11.2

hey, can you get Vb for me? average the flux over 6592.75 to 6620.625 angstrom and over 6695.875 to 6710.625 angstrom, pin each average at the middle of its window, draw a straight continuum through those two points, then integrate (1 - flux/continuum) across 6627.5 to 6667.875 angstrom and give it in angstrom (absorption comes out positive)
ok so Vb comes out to 2.7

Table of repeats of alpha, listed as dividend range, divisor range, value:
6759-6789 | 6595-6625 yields 0.74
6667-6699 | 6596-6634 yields 0.80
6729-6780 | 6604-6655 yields 0.78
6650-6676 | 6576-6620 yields 0.80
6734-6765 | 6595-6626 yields 0.71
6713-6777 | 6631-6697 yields 0.87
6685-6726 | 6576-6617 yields 0.72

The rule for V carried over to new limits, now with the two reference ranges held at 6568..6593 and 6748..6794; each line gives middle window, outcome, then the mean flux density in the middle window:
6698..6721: 2.2 angstrom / 11.2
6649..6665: 2.0 angstrom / 12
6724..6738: 1.7 angstrom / 10.5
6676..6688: 1.6 angstrom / 11.4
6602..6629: 0.1 angstrom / 14.7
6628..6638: 0.5 angstrom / 13.6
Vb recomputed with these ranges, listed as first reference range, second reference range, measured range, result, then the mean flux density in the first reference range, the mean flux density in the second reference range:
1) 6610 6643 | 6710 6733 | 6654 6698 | 1.42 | 14.1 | 10.5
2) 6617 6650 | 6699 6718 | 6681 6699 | 1.31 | 13.6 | 11.4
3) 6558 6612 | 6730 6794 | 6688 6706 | 1.81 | 15.8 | 10.8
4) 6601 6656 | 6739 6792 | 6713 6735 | 2.73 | 13.9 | 10.9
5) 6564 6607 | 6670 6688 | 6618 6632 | 0.05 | 15.6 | 11.8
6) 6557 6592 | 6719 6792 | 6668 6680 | 0.54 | 16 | 10.7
